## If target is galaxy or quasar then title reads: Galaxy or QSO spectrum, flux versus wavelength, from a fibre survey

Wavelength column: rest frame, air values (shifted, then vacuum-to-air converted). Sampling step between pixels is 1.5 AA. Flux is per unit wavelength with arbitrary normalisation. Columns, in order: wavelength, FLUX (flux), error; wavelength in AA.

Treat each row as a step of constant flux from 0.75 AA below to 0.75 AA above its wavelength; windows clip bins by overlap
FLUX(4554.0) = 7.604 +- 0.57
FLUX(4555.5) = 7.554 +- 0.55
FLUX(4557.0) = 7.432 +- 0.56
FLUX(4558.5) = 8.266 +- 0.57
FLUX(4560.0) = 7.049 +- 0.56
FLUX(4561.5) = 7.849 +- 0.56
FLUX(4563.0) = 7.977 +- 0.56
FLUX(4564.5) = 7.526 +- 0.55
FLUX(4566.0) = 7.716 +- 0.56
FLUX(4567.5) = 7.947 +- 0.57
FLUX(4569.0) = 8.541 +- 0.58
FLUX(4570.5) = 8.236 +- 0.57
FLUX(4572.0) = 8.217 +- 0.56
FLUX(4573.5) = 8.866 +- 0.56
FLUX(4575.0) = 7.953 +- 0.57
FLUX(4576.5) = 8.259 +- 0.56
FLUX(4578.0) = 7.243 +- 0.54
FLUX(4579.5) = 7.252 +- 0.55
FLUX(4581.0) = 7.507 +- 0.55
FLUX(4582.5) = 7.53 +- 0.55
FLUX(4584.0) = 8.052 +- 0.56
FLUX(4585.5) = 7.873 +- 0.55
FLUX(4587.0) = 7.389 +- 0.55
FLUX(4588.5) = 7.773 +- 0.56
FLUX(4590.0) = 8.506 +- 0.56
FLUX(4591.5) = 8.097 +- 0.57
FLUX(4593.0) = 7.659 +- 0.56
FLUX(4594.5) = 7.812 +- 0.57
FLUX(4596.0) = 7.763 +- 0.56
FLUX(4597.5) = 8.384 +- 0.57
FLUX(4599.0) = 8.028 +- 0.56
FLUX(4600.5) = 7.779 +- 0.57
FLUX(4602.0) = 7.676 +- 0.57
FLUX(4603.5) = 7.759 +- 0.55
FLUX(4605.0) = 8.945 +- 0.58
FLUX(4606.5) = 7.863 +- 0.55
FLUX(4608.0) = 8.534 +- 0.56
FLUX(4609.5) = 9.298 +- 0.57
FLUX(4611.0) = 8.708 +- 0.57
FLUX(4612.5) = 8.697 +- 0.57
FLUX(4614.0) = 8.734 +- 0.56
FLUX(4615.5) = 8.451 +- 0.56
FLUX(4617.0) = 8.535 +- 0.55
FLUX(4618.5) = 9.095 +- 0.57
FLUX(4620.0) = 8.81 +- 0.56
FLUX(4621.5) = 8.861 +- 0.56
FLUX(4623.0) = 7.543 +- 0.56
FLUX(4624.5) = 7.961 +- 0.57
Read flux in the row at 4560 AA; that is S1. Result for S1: 7.049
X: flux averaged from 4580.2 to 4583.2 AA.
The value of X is 7.51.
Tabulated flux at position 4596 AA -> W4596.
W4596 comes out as 7.763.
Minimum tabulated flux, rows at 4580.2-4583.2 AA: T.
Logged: 7.507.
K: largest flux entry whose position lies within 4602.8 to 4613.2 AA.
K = 9.298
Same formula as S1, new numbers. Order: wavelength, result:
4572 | 8.217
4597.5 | 8.384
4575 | 7.953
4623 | 7.543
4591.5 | 8.097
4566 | 7.716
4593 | 7.659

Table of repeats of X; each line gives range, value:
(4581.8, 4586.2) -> 7.82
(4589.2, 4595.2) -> 8.02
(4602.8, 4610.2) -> 8.48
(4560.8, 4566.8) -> 7.77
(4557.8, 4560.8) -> 7.65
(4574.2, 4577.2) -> 8.12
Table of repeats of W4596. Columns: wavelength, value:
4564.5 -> 7.526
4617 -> 8.535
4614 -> 8.734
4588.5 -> 7.773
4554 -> 7.604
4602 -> 7.676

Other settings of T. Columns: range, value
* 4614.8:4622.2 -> 8.451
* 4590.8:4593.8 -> 7.659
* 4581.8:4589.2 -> 7.389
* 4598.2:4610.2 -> 7.676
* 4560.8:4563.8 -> 7.849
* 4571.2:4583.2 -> 7.243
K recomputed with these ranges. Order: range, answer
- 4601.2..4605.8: 8.945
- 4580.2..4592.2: 8.506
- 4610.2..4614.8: 8.734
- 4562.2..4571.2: 8.541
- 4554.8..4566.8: 8.266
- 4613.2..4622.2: 9.095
